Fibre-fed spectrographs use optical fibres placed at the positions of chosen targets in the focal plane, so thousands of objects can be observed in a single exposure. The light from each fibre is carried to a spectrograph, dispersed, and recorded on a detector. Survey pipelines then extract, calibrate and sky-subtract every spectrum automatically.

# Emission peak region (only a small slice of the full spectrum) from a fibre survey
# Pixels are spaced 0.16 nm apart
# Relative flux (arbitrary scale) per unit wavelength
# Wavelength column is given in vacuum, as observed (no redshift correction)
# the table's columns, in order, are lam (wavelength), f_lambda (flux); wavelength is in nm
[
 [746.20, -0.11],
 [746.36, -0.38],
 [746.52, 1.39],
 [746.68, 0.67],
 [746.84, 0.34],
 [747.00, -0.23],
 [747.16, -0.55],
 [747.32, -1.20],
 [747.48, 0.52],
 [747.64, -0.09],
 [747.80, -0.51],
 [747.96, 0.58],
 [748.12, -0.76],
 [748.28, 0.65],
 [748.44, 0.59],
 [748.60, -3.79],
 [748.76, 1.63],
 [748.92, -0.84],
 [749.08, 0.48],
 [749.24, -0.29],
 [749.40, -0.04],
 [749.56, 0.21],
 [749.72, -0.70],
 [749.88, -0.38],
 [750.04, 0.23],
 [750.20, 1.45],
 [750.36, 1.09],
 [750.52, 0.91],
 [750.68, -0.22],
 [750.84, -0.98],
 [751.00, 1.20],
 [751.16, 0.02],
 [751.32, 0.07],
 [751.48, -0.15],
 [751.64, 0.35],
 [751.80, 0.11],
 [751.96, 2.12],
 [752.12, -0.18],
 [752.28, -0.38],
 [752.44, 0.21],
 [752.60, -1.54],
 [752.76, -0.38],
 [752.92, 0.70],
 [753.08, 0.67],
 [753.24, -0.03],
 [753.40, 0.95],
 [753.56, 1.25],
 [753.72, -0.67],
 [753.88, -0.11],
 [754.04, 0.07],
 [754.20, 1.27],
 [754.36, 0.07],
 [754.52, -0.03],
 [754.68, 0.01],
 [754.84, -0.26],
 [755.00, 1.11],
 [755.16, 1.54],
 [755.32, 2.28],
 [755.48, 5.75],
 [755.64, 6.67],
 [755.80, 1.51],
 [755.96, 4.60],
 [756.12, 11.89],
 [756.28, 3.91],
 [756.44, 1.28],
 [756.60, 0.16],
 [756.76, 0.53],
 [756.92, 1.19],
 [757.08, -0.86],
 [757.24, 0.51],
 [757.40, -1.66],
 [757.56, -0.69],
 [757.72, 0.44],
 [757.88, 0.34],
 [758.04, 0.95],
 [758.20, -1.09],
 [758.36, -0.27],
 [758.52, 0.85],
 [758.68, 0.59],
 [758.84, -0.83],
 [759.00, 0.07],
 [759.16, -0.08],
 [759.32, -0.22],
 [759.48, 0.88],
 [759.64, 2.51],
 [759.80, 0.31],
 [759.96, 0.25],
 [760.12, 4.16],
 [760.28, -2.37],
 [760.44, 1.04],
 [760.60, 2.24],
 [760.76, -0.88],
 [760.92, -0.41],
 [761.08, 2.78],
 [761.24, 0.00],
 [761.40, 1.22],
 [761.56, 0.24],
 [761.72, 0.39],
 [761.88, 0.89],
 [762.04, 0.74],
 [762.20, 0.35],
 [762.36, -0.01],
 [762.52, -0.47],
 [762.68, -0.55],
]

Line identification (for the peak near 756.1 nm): [O II]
